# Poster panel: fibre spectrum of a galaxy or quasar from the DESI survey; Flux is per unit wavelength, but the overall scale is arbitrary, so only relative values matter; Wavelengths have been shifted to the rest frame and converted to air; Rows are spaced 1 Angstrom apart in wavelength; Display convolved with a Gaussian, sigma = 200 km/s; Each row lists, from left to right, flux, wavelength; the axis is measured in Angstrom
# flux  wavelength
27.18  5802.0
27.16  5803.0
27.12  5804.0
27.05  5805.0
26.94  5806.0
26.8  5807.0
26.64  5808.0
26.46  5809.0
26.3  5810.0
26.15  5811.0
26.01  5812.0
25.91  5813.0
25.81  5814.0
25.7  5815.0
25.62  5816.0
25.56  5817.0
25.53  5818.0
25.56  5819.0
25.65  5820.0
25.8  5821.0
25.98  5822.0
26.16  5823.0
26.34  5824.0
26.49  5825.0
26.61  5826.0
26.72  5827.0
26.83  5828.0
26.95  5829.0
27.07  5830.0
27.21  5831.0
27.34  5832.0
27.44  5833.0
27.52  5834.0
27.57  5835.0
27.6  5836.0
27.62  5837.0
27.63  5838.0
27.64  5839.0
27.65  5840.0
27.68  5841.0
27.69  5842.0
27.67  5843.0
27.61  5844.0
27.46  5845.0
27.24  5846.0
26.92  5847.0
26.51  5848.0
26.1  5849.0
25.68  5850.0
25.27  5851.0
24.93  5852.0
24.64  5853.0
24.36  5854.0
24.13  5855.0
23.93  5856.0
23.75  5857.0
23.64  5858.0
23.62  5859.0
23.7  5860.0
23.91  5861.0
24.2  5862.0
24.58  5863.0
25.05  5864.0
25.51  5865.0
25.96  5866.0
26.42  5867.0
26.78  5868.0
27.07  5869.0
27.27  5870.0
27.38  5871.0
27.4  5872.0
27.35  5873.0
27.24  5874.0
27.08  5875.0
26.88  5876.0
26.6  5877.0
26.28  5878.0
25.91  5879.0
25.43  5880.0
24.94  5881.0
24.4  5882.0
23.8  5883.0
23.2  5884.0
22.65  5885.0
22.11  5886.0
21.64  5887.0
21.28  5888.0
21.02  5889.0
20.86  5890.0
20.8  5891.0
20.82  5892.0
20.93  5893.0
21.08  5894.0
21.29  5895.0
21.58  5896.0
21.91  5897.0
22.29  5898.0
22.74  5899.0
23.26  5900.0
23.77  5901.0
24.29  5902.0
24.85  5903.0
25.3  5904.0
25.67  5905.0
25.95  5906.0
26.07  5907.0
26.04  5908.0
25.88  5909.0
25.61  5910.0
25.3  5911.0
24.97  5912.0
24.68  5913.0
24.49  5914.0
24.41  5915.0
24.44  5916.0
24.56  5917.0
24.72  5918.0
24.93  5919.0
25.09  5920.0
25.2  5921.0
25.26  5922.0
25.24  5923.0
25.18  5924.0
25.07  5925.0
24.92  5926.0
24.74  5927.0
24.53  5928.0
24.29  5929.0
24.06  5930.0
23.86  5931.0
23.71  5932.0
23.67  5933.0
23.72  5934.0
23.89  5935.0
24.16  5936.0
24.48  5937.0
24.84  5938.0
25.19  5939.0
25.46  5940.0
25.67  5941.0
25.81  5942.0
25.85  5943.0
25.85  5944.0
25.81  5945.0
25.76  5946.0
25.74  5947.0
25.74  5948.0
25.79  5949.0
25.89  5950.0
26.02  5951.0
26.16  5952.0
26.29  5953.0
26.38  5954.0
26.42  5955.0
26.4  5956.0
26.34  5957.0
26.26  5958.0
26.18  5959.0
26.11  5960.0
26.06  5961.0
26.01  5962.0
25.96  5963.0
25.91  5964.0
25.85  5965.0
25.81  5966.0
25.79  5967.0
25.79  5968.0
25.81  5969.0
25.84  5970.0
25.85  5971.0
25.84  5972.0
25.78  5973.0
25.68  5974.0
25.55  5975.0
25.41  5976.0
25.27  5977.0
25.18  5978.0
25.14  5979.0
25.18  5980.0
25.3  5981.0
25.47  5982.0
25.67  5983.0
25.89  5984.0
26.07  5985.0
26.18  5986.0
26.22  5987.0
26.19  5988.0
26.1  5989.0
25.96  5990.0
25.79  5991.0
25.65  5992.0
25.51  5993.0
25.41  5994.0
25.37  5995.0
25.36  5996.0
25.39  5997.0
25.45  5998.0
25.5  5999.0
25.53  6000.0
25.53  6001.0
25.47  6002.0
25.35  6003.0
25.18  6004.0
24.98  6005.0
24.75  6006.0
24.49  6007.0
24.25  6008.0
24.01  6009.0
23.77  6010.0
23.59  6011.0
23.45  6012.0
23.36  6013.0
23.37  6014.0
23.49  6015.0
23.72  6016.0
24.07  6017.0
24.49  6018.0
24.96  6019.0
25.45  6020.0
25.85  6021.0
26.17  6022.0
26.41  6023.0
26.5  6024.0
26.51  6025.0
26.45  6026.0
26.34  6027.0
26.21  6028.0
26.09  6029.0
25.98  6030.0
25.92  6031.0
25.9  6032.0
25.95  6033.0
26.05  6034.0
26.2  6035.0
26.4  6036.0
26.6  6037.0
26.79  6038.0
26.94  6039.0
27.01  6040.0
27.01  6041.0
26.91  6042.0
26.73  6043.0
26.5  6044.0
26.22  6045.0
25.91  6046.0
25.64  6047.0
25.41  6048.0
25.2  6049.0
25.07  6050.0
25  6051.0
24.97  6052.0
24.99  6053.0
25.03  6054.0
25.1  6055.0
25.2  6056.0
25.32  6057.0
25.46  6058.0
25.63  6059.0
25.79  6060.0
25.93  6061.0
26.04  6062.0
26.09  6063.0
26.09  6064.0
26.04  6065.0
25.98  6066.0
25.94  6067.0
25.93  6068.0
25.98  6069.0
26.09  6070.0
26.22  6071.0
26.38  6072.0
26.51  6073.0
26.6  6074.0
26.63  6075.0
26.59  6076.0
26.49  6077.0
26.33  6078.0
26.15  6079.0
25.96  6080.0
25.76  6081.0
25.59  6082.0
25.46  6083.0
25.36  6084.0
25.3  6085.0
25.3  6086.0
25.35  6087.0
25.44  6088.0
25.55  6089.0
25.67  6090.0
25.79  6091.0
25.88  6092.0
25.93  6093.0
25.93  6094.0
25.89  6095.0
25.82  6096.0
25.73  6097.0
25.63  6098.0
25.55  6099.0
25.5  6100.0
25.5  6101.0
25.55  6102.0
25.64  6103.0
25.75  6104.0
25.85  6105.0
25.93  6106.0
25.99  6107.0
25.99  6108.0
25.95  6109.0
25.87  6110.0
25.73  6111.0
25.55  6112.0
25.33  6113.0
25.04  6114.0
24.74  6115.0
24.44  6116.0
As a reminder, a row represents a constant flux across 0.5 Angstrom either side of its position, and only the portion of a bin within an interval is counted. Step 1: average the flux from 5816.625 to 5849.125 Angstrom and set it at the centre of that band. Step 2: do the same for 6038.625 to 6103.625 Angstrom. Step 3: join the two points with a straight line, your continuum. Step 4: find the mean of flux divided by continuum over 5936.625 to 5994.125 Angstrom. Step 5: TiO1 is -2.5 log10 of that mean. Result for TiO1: 0.02 mag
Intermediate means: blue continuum 26.9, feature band 25.8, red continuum 25.8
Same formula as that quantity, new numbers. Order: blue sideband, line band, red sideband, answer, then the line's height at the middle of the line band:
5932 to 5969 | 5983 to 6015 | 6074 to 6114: 0.02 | 25.7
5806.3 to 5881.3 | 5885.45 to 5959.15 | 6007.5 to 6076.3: 0.07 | 26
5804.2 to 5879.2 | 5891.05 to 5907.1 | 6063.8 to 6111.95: 0.14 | 26.2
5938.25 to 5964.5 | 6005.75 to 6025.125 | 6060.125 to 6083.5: 0.06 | 26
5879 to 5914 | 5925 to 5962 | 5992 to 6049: -0.05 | 24.2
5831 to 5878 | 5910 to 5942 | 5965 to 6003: 0.05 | 25.9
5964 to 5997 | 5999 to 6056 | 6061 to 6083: 0.02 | 25.9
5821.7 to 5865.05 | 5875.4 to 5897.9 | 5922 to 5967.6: 0.13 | 25.8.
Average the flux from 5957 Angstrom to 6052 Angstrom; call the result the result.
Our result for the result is 25.6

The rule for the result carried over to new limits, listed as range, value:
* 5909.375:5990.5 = 25.4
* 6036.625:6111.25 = 25.9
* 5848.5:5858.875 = 24.6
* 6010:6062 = 25.6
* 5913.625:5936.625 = 24.5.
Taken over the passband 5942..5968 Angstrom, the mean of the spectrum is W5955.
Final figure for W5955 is 26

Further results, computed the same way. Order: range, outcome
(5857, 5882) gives 25.8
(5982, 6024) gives 25.1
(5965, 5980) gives 25.6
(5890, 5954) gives 24.5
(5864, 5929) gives 24.5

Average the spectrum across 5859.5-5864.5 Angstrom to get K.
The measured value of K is 24.3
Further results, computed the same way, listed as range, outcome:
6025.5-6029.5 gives 26.3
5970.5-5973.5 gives 25.8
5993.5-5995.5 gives 25.4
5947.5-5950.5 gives 25.8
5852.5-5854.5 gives 24.5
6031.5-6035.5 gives 26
